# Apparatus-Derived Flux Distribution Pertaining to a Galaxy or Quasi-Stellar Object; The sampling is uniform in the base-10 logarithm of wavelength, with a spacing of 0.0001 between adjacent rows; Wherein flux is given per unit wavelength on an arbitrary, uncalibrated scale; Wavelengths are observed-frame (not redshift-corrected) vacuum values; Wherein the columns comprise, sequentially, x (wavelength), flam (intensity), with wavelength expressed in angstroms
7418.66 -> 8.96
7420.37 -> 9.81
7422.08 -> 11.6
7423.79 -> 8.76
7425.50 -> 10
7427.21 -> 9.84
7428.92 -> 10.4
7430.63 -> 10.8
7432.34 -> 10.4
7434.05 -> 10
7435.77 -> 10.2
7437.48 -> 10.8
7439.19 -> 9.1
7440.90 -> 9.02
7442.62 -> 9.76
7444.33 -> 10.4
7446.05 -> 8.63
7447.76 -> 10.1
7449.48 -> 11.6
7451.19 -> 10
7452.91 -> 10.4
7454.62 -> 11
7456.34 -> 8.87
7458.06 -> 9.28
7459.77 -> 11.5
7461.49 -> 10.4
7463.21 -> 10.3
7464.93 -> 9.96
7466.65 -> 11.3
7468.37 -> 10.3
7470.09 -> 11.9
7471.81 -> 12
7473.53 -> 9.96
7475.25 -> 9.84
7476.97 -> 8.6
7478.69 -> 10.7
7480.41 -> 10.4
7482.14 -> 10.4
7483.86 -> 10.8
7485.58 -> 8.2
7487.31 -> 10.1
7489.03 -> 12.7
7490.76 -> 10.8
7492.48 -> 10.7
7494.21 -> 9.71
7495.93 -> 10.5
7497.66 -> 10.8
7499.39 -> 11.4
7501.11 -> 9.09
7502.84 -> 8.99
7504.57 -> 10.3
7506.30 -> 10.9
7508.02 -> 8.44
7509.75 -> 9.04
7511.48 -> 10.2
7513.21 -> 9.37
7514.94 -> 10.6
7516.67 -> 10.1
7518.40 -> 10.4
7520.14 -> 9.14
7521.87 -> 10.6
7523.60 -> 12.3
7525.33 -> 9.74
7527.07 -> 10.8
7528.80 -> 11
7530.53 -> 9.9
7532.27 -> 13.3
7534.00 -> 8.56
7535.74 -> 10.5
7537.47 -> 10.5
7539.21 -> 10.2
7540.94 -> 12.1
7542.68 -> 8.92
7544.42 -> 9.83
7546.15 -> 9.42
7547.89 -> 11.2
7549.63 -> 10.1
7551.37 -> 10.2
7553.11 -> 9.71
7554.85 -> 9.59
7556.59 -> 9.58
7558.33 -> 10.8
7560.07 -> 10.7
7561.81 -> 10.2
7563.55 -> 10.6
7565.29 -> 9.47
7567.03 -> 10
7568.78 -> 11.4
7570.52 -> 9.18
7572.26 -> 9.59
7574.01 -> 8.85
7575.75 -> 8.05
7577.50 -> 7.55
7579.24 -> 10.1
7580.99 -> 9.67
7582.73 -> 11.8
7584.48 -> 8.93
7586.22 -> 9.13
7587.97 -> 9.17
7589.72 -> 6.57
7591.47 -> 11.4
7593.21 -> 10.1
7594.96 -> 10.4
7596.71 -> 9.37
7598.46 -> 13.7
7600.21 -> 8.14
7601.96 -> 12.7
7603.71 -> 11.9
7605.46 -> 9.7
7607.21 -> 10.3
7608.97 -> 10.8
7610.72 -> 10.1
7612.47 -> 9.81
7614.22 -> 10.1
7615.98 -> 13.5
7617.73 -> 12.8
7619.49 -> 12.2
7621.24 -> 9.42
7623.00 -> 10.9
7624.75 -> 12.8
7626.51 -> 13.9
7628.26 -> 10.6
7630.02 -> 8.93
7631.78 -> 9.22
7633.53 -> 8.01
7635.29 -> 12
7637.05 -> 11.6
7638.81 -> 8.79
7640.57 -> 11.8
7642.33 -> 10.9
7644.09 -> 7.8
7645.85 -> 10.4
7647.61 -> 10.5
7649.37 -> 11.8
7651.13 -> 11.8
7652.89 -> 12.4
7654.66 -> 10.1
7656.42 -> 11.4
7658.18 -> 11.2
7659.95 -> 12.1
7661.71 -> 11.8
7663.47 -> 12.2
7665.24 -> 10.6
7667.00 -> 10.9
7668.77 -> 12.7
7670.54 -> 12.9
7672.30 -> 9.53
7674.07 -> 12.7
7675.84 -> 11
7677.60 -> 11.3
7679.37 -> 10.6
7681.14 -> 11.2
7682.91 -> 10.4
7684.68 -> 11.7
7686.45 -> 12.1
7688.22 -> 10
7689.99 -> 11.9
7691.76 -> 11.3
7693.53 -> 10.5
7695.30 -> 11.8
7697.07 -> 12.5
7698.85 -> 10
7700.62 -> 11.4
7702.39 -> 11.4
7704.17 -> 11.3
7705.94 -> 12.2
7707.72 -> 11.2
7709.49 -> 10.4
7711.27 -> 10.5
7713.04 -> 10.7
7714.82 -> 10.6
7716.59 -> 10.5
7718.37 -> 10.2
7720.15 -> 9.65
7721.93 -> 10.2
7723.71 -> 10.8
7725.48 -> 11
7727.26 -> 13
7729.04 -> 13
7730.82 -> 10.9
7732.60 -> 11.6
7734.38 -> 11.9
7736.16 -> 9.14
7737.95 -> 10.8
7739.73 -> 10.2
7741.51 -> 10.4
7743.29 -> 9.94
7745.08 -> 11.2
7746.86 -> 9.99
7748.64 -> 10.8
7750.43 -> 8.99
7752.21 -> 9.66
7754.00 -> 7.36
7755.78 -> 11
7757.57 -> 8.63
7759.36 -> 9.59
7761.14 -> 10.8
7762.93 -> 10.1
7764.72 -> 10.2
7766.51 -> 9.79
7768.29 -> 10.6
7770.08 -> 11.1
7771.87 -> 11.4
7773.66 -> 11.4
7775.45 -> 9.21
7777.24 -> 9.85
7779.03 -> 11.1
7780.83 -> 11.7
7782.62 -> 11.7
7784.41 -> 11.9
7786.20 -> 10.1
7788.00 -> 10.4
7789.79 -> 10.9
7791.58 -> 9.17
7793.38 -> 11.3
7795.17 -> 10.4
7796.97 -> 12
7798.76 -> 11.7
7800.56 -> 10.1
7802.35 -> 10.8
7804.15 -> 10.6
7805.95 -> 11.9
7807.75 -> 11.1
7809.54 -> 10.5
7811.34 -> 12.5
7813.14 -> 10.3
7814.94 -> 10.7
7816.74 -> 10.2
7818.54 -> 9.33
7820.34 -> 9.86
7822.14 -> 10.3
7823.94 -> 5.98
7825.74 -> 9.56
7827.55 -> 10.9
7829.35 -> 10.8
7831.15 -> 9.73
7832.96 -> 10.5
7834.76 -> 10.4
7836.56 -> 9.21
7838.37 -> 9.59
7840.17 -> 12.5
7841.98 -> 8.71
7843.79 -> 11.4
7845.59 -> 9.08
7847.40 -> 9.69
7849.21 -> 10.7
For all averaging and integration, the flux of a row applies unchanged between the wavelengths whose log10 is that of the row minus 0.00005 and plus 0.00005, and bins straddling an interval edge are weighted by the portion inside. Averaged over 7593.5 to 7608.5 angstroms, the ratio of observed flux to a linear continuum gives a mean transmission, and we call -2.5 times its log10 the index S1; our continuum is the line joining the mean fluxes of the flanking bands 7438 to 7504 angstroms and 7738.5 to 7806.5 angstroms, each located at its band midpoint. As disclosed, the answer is -0.04 mag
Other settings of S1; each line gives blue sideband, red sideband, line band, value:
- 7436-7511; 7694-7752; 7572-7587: 0.13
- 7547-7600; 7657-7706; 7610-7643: -0.03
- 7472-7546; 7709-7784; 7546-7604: 0.04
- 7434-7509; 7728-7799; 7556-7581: 0.07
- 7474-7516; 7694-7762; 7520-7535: -0.05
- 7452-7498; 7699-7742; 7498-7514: 0.07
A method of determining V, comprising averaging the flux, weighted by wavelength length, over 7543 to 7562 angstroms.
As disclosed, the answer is 10.1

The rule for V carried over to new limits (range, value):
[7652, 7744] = 11.2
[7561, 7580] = 9.54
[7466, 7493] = 10.5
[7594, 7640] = 10.8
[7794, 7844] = 10.4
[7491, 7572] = 10.2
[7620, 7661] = 10.8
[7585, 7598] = 9.57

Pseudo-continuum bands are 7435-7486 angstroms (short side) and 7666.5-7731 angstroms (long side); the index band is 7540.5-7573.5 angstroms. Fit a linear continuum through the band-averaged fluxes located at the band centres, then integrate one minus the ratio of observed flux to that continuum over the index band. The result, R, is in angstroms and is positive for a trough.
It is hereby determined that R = 1.6 angstroms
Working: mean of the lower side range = 10.2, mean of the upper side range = 11.2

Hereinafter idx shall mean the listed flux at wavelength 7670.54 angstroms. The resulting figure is 12.9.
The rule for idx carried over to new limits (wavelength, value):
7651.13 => 11.8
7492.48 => 10.7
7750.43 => 8.99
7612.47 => 9.81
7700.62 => 11.4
